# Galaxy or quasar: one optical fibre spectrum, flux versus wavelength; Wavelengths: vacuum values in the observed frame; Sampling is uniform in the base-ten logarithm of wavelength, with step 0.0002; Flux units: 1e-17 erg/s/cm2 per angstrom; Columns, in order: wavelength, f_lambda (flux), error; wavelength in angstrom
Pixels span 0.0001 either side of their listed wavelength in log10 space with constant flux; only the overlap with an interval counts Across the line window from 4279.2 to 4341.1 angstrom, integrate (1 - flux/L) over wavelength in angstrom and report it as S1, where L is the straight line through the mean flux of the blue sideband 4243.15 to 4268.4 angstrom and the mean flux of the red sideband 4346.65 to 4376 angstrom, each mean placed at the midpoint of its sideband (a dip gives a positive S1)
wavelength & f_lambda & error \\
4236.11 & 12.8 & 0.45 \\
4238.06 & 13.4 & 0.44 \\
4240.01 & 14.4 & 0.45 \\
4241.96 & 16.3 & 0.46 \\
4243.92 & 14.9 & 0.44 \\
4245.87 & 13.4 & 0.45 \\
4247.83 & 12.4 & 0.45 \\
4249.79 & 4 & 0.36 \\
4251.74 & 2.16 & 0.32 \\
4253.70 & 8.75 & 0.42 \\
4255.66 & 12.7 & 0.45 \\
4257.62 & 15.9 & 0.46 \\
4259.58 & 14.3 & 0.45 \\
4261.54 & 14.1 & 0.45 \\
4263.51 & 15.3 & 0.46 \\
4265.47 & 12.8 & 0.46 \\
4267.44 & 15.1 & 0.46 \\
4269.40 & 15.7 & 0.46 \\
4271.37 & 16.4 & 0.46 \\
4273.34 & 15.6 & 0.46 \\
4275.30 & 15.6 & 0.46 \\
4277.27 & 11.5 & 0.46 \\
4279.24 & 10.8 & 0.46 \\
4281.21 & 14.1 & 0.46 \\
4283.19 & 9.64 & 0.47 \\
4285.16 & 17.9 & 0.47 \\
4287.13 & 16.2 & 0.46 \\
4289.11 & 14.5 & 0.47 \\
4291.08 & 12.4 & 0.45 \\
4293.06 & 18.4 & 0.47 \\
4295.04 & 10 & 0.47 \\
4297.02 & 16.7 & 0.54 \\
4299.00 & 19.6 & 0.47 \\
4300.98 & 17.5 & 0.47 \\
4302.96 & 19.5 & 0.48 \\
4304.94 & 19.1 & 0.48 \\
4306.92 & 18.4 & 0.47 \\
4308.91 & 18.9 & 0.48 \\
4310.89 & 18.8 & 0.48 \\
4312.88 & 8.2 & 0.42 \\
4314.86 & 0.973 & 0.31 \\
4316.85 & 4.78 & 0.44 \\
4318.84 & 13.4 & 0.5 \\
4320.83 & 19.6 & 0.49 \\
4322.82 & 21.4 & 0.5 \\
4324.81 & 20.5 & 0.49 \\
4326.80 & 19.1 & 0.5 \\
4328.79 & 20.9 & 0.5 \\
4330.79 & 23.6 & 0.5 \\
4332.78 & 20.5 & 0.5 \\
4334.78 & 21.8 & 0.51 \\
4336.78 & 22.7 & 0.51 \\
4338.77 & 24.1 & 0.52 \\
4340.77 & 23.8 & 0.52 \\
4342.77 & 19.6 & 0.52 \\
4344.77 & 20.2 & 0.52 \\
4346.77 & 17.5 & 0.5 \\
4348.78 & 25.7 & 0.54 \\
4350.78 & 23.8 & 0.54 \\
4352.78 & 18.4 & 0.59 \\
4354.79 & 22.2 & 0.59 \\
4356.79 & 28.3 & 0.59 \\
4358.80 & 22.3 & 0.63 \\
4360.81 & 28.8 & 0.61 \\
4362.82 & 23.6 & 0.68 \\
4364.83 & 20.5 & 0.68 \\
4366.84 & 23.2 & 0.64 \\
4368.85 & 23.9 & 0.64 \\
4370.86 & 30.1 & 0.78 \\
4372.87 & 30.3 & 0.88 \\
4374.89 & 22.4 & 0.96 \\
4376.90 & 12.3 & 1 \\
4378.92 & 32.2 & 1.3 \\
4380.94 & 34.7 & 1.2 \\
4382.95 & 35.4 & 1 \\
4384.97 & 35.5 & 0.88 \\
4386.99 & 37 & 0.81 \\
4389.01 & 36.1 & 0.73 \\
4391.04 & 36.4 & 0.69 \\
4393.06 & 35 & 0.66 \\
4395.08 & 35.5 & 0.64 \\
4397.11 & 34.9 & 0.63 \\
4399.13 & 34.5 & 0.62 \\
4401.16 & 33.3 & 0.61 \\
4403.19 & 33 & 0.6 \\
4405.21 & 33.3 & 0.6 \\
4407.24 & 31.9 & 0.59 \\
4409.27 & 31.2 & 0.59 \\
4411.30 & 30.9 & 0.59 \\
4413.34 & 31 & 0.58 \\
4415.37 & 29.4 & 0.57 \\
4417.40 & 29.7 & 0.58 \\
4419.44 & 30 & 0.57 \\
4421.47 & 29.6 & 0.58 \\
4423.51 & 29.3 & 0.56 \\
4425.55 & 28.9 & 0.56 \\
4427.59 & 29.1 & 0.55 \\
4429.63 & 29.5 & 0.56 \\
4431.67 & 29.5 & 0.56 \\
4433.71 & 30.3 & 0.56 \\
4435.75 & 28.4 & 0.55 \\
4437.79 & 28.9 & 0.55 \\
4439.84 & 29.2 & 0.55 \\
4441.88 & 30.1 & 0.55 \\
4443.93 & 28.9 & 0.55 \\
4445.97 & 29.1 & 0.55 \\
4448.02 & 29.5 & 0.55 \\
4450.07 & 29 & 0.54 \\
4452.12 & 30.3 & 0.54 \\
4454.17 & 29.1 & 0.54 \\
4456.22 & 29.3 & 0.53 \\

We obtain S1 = 5.1 angstrom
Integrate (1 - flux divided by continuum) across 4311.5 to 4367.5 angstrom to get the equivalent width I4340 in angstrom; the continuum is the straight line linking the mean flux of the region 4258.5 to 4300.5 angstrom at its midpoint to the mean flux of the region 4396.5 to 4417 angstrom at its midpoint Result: 7.8 angstrom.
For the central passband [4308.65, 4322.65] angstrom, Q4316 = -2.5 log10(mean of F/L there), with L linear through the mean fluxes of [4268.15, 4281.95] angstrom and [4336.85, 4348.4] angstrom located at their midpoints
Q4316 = 0.45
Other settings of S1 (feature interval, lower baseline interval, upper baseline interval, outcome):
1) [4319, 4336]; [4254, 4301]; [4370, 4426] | 0.8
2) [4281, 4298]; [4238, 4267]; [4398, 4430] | 2.2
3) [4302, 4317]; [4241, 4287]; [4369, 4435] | 3.8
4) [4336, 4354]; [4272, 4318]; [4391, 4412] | 1.2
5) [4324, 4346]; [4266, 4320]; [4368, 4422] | -0.1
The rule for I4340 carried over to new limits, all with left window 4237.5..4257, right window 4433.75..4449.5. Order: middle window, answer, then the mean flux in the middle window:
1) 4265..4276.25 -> -1.6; 15.3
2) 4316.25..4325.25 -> 1.0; 16.1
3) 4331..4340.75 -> -1.5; 22.5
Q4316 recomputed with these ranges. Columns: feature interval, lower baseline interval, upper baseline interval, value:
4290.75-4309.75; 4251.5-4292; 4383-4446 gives 0.00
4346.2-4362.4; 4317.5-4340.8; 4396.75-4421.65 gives 0.03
